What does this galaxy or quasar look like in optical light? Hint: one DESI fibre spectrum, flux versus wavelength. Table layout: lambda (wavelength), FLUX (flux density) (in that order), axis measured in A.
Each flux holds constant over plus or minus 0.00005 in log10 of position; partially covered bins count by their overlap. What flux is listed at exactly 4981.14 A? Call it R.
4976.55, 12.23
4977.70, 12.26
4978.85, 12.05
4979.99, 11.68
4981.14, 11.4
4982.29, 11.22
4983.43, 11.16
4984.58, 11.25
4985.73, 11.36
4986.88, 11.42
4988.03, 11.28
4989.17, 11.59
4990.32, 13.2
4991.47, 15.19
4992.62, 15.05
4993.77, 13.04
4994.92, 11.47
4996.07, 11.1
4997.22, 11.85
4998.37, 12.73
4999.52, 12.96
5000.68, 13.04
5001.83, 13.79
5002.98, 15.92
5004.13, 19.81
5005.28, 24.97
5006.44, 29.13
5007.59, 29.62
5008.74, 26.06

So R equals 11.4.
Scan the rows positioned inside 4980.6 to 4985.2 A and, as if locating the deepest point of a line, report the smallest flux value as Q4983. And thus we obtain 11.16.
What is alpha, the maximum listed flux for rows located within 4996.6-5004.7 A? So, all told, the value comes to 19.81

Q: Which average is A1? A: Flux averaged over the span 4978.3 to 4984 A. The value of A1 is 11.5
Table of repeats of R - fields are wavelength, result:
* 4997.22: 11.85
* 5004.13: 19.81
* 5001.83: 13.79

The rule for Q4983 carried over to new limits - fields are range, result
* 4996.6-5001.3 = 11.85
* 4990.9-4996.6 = 11.1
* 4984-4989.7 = 11.25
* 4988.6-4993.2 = 11.59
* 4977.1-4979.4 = 12.05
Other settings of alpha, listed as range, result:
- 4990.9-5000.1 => 15.19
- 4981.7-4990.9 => 13.2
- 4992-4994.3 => 15.05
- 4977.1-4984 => 12.26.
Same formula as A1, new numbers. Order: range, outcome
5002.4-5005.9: 20.3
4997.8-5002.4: 13.1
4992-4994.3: 14.1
